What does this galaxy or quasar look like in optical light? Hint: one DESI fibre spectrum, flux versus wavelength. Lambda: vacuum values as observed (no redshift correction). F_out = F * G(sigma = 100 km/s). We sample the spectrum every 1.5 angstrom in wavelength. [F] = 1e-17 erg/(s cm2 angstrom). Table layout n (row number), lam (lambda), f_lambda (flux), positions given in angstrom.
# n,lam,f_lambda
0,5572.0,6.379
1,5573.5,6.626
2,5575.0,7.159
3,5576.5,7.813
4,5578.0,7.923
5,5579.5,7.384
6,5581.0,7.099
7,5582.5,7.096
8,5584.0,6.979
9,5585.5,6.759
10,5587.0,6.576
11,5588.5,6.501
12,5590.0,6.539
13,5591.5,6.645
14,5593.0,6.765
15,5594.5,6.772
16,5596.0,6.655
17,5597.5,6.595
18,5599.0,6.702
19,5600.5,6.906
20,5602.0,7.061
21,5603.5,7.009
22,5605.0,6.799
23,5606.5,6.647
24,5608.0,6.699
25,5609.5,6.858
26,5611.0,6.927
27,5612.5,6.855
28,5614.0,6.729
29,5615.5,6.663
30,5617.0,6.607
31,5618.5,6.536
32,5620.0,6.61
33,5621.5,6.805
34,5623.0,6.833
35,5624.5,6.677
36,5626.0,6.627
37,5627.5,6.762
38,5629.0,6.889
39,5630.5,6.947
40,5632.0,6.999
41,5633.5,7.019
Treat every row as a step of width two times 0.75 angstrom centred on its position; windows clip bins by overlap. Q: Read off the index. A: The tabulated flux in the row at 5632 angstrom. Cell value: 6.999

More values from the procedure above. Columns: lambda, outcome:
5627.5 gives 6.762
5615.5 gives 6.663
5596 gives 6.655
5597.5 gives 6.595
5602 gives 7.061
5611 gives 6.927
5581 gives 7.099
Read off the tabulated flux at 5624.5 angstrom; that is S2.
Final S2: 6.677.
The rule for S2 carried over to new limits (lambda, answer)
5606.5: 6.647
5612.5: 6.855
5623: 6.833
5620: 6.61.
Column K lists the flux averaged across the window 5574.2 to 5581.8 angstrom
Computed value 7.47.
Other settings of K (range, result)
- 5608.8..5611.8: 6.89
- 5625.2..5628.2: 6.69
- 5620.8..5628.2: 6.74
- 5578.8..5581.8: 7.24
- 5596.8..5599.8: 6.65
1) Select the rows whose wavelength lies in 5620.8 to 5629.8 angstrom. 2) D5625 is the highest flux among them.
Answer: 6.889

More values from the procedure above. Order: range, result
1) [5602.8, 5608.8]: 7.009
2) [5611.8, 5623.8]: 6.855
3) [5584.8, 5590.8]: 6.759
